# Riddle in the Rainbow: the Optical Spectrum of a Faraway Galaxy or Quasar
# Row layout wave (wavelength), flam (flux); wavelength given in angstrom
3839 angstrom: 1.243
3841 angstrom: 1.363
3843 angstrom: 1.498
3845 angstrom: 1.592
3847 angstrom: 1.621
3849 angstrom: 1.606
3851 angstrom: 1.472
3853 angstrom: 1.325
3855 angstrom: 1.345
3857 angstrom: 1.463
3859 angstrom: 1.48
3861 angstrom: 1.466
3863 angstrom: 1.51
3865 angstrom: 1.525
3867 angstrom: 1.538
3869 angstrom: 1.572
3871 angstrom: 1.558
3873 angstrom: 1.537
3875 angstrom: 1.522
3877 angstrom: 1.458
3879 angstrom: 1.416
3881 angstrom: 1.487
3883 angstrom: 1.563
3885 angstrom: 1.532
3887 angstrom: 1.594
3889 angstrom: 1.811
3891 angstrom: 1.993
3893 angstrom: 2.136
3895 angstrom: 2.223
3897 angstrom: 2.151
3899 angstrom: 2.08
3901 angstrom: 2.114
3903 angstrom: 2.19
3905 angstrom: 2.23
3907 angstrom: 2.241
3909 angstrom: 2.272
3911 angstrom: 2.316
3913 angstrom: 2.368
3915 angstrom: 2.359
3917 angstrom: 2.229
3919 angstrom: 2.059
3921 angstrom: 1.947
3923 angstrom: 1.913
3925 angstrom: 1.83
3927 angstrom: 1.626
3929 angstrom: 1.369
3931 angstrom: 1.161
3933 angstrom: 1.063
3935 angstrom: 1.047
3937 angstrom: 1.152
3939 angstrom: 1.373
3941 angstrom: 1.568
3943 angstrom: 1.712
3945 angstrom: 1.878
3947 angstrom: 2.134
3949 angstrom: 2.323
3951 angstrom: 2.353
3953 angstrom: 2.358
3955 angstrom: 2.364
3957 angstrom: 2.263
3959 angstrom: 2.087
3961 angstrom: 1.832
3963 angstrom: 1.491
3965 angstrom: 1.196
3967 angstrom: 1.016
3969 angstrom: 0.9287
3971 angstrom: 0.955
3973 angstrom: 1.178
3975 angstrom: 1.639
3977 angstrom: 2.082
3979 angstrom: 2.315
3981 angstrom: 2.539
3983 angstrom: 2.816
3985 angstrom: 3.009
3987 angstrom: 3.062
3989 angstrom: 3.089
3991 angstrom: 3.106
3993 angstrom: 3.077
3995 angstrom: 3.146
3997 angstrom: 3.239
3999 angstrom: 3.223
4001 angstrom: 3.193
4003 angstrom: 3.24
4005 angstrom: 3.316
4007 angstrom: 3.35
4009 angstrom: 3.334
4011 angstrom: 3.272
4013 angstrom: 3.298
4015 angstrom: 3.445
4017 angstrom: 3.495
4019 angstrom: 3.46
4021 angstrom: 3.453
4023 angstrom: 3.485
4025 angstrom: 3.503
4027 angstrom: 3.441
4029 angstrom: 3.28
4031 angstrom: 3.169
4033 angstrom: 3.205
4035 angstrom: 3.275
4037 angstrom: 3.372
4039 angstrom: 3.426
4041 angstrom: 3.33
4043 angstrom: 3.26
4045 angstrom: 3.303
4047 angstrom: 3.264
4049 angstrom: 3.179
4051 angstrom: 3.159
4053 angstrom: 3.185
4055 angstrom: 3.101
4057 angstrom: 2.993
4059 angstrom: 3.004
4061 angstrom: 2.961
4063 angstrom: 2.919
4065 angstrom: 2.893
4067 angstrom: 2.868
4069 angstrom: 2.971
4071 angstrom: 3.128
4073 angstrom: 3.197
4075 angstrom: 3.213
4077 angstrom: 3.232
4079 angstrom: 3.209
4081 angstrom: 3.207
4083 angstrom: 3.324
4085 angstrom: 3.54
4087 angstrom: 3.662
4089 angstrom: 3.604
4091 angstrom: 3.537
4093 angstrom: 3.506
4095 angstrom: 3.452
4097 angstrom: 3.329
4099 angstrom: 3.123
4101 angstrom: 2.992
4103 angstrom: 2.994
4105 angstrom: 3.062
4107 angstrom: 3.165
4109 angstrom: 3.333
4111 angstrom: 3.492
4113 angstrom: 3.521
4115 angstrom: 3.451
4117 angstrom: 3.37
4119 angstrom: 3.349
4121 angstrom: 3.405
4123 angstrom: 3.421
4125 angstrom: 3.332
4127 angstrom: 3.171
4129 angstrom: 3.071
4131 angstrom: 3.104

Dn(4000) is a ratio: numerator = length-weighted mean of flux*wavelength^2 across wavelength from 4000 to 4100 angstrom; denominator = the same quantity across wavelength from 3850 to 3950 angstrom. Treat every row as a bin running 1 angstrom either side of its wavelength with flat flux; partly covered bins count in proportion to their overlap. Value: 2.02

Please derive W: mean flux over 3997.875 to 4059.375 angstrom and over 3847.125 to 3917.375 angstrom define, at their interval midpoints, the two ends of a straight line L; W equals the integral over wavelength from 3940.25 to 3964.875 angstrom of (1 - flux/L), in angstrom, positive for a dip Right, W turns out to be 4.9 angstrom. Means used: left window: 1.78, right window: 3.29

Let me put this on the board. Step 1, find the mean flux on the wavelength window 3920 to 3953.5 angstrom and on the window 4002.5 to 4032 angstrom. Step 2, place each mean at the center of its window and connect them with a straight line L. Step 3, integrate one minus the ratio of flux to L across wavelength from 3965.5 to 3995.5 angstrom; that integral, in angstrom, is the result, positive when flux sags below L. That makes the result 4.8 angstrom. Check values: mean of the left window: 1.68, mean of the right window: 3.37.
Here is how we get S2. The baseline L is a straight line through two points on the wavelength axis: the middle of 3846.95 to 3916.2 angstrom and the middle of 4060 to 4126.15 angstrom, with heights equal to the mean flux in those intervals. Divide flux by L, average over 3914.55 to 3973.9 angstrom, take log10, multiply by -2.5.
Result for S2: 0.29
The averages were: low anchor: 1.78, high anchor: 3.27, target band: 1.69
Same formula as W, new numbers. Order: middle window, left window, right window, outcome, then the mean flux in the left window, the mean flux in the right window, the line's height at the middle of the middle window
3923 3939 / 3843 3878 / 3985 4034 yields 6.67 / 1.51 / 3.28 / 2.35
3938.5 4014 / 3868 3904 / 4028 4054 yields 8.18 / 1.77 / 3.26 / 2.64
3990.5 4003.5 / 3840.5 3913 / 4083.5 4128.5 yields -3.00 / 1.73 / 3.35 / 2.58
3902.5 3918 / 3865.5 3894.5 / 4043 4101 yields -3.28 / 1.63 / 3.21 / 1.88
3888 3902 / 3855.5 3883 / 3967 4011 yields -2.62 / 1.5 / 2.64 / 1.75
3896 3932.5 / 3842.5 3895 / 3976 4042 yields 1.12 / 1.58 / 3.18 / 2.1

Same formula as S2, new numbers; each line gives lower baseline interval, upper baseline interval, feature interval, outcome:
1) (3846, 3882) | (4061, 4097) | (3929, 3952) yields 0.31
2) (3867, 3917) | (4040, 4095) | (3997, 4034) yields -0.18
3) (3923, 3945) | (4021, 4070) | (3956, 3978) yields 0.27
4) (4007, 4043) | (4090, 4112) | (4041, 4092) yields 0.04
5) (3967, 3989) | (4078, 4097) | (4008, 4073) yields -0.15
